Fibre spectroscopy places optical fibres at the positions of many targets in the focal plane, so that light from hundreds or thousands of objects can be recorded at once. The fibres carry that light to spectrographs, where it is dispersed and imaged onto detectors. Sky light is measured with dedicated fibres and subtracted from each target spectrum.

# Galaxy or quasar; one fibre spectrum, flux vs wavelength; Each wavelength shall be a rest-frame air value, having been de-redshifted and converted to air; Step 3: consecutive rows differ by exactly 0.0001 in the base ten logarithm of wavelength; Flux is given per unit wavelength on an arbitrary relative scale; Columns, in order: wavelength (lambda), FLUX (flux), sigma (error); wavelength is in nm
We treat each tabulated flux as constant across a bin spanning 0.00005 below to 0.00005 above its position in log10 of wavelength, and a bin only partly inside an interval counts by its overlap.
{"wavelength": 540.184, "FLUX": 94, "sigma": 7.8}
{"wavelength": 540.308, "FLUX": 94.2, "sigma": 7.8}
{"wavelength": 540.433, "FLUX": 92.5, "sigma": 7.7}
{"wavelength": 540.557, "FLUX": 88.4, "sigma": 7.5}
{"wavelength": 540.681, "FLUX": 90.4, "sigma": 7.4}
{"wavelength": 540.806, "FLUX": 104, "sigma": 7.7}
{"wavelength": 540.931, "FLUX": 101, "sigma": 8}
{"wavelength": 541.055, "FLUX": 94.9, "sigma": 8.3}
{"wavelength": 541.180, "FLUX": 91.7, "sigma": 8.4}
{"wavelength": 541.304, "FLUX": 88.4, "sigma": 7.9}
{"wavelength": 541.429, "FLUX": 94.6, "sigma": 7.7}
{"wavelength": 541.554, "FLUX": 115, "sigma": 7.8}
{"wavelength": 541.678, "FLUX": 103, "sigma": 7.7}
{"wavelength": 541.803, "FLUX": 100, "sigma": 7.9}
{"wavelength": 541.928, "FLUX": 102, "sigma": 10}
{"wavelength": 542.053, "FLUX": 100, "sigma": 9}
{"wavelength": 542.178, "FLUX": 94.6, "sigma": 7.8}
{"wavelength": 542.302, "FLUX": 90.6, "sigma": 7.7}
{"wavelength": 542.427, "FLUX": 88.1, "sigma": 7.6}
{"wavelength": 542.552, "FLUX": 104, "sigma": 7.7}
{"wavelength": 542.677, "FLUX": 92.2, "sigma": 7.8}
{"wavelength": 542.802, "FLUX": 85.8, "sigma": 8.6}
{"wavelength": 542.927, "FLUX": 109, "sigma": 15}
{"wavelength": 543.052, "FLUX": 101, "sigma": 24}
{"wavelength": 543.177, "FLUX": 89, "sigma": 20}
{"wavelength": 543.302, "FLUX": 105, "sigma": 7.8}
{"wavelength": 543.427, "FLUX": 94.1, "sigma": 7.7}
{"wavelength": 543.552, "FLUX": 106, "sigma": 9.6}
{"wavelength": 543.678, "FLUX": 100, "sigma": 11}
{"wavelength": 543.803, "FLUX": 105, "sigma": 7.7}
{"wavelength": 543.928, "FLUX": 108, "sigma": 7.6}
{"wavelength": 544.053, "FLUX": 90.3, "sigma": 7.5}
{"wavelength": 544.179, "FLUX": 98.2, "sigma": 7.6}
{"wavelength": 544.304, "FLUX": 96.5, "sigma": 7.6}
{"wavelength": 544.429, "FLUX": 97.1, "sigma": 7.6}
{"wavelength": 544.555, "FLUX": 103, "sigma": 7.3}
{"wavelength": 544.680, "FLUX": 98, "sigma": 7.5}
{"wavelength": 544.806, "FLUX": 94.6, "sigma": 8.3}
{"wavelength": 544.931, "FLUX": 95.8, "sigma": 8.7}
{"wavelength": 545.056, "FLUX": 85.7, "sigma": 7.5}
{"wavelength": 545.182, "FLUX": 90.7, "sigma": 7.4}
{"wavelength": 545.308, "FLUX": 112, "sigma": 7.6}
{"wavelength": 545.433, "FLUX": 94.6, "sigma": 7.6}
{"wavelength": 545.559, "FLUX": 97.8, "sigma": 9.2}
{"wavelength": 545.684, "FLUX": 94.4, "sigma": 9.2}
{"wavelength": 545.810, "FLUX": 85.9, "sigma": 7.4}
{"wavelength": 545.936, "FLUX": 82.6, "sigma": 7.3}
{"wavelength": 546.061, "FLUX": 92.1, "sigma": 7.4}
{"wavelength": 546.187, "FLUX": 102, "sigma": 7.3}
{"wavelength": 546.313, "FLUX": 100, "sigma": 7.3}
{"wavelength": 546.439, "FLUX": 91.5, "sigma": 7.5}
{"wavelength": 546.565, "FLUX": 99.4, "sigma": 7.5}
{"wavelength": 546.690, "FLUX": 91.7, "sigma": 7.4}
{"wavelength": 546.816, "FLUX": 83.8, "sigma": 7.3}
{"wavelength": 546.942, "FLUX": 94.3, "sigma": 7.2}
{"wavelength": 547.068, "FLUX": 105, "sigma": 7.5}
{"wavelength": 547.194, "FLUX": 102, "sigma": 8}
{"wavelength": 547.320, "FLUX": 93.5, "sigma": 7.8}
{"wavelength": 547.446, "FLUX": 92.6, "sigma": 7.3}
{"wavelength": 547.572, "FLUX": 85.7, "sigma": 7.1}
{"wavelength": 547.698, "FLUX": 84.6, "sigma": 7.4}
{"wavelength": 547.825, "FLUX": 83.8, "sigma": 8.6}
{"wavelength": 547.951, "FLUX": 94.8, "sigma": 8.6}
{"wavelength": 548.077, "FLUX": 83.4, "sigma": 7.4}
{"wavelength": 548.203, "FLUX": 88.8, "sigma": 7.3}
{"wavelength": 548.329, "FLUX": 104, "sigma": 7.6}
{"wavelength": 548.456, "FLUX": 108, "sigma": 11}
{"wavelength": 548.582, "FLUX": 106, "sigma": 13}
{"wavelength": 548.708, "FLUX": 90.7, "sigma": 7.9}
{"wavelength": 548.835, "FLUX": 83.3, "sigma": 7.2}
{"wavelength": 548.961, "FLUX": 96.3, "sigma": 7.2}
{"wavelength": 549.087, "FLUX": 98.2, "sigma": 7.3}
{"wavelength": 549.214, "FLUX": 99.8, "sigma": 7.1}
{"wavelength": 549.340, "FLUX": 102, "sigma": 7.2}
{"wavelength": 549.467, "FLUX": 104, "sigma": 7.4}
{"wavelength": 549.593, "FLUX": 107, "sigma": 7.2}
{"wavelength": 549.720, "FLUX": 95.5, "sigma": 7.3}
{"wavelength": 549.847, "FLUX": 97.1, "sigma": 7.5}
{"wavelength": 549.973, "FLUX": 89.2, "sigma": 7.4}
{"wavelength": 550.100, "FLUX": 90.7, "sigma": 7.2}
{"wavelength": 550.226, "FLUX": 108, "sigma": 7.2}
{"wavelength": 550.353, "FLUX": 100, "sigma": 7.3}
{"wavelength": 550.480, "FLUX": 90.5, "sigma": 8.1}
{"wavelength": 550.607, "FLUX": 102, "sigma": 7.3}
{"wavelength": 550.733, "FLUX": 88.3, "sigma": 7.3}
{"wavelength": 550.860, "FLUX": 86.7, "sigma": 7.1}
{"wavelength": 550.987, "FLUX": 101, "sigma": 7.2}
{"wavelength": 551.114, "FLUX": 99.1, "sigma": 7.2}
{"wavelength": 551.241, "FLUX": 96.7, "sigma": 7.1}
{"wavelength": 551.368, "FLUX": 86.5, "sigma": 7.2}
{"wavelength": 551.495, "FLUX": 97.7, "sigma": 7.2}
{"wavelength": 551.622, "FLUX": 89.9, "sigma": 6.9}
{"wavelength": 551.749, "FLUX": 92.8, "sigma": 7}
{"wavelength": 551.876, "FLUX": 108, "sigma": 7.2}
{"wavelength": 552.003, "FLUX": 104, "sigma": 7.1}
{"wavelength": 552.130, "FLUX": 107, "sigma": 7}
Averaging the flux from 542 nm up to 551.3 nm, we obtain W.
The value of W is 96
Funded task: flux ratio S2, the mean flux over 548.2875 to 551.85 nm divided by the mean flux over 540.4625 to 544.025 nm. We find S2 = 0.99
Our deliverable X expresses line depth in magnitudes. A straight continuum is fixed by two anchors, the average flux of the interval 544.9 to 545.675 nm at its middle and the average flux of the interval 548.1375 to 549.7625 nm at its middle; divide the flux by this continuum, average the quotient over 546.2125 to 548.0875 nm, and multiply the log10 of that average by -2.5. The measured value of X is 0.05 mag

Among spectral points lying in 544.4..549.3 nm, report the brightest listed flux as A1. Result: 112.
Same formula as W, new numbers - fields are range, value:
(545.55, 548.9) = 93.3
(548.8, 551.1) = 96.9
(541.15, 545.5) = 97.9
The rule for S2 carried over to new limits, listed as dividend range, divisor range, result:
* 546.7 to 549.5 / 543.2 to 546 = 0.98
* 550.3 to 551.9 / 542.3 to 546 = 0.98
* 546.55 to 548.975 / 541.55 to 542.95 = 0.96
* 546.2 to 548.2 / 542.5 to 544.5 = 0.94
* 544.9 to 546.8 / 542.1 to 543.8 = 0.97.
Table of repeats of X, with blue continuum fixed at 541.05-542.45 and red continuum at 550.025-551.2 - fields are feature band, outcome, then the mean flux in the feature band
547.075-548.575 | 0.03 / 93.8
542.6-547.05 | 0.01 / 96.3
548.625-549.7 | -0.02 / 97.7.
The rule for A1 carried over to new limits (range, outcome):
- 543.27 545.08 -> 108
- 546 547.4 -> 105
